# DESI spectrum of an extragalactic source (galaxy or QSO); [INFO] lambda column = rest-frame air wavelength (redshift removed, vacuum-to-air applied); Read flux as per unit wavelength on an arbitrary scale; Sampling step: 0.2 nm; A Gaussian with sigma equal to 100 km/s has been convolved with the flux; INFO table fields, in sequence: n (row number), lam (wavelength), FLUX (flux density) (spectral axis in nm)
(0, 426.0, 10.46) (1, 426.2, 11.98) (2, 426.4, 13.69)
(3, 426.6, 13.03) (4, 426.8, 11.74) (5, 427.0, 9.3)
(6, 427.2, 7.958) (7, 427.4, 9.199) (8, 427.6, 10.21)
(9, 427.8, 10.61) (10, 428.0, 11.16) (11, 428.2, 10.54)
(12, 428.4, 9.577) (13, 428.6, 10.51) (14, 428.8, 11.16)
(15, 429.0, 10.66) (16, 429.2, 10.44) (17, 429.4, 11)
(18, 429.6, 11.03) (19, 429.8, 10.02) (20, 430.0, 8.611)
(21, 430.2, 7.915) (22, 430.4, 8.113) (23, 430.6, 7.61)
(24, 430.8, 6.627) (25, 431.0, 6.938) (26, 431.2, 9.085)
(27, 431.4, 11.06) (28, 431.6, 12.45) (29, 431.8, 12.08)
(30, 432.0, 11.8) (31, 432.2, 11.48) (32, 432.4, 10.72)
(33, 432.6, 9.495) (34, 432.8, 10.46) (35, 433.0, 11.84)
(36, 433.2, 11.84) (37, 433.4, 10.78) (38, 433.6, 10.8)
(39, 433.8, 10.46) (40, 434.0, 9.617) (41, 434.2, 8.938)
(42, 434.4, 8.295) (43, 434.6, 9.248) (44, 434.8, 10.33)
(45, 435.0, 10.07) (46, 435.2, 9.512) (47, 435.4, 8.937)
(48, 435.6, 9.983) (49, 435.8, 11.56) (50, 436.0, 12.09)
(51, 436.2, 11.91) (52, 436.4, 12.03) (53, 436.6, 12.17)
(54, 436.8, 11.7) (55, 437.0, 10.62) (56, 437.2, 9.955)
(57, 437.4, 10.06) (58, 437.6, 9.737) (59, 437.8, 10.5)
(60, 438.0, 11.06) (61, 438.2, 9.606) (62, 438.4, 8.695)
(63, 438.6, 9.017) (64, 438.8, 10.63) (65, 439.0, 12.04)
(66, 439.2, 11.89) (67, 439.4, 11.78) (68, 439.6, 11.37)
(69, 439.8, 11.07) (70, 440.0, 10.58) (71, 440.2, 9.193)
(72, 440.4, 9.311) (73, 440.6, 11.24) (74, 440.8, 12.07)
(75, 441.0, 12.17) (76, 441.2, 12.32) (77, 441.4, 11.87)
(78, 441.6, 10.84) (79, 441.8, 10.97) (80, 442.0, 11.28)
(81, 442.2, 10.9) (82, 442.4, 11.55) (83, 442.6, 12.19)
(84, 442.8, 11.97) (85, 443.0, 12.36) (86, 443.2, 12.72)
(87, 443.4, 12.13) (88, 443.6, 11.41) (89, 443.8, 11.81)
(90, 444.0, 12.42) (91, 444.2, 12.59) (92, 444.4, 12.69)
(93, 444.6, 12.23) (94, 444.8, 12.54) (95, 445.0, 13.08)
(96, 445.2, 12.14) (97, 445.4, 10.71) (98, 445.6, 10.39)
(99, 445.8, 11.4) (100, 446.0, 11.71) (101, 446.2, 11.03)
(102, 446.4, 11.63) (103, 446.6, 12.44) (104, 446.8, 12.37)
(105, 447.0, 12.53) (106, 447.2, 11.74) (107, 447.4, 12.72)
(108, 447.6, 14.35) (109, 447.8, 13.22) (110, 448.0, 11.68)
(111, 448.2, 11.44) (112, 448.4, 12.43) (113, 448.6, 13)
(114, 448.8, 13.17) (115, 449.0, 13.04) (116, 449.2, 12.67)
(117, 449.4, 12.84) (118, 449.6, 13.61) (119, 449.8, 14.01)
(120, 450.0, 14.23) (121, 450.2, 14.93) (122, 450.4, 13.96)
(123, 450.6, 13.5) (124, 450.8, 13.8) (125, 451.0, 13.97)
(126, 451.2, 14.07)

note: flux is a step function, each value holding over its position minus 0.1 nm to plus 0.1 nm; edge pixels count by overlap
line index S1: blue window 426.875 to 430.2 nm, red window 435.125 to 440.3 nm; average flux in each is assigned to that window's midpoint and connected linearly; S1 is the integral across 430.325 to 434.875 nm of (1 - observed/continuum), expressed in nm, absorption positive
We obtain 0.147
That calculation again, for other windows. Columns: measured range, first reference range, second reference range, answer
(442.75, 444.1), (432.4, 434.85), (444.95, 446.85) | -0.093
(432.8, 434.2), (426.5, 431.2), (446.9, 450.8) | -0.028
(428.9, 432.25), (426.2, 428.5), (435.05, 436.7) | 0.315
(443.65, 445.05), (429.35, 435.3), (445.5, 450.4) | -0.047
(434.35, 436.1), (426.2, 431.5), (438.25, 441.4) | 0.076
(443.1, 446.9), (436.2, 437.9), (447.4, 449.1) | 0.082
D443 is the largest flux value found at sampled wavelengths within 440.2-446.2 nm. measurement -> 13.08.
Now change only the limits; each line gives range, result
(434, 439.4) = 12.17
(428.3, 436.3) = 12.45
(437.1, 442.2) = 12.32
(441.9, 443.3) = 12.72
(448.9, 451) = 14.93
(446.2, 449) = 14.35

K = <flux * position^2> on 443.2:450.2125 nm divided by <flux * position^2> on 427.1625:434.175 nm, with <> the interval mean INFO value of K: 1.32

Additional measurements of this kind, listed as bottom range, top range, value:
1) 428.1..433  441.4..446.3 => 1.25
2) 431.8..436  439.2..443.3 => 1.13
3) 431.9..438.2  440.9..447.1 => 1.17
